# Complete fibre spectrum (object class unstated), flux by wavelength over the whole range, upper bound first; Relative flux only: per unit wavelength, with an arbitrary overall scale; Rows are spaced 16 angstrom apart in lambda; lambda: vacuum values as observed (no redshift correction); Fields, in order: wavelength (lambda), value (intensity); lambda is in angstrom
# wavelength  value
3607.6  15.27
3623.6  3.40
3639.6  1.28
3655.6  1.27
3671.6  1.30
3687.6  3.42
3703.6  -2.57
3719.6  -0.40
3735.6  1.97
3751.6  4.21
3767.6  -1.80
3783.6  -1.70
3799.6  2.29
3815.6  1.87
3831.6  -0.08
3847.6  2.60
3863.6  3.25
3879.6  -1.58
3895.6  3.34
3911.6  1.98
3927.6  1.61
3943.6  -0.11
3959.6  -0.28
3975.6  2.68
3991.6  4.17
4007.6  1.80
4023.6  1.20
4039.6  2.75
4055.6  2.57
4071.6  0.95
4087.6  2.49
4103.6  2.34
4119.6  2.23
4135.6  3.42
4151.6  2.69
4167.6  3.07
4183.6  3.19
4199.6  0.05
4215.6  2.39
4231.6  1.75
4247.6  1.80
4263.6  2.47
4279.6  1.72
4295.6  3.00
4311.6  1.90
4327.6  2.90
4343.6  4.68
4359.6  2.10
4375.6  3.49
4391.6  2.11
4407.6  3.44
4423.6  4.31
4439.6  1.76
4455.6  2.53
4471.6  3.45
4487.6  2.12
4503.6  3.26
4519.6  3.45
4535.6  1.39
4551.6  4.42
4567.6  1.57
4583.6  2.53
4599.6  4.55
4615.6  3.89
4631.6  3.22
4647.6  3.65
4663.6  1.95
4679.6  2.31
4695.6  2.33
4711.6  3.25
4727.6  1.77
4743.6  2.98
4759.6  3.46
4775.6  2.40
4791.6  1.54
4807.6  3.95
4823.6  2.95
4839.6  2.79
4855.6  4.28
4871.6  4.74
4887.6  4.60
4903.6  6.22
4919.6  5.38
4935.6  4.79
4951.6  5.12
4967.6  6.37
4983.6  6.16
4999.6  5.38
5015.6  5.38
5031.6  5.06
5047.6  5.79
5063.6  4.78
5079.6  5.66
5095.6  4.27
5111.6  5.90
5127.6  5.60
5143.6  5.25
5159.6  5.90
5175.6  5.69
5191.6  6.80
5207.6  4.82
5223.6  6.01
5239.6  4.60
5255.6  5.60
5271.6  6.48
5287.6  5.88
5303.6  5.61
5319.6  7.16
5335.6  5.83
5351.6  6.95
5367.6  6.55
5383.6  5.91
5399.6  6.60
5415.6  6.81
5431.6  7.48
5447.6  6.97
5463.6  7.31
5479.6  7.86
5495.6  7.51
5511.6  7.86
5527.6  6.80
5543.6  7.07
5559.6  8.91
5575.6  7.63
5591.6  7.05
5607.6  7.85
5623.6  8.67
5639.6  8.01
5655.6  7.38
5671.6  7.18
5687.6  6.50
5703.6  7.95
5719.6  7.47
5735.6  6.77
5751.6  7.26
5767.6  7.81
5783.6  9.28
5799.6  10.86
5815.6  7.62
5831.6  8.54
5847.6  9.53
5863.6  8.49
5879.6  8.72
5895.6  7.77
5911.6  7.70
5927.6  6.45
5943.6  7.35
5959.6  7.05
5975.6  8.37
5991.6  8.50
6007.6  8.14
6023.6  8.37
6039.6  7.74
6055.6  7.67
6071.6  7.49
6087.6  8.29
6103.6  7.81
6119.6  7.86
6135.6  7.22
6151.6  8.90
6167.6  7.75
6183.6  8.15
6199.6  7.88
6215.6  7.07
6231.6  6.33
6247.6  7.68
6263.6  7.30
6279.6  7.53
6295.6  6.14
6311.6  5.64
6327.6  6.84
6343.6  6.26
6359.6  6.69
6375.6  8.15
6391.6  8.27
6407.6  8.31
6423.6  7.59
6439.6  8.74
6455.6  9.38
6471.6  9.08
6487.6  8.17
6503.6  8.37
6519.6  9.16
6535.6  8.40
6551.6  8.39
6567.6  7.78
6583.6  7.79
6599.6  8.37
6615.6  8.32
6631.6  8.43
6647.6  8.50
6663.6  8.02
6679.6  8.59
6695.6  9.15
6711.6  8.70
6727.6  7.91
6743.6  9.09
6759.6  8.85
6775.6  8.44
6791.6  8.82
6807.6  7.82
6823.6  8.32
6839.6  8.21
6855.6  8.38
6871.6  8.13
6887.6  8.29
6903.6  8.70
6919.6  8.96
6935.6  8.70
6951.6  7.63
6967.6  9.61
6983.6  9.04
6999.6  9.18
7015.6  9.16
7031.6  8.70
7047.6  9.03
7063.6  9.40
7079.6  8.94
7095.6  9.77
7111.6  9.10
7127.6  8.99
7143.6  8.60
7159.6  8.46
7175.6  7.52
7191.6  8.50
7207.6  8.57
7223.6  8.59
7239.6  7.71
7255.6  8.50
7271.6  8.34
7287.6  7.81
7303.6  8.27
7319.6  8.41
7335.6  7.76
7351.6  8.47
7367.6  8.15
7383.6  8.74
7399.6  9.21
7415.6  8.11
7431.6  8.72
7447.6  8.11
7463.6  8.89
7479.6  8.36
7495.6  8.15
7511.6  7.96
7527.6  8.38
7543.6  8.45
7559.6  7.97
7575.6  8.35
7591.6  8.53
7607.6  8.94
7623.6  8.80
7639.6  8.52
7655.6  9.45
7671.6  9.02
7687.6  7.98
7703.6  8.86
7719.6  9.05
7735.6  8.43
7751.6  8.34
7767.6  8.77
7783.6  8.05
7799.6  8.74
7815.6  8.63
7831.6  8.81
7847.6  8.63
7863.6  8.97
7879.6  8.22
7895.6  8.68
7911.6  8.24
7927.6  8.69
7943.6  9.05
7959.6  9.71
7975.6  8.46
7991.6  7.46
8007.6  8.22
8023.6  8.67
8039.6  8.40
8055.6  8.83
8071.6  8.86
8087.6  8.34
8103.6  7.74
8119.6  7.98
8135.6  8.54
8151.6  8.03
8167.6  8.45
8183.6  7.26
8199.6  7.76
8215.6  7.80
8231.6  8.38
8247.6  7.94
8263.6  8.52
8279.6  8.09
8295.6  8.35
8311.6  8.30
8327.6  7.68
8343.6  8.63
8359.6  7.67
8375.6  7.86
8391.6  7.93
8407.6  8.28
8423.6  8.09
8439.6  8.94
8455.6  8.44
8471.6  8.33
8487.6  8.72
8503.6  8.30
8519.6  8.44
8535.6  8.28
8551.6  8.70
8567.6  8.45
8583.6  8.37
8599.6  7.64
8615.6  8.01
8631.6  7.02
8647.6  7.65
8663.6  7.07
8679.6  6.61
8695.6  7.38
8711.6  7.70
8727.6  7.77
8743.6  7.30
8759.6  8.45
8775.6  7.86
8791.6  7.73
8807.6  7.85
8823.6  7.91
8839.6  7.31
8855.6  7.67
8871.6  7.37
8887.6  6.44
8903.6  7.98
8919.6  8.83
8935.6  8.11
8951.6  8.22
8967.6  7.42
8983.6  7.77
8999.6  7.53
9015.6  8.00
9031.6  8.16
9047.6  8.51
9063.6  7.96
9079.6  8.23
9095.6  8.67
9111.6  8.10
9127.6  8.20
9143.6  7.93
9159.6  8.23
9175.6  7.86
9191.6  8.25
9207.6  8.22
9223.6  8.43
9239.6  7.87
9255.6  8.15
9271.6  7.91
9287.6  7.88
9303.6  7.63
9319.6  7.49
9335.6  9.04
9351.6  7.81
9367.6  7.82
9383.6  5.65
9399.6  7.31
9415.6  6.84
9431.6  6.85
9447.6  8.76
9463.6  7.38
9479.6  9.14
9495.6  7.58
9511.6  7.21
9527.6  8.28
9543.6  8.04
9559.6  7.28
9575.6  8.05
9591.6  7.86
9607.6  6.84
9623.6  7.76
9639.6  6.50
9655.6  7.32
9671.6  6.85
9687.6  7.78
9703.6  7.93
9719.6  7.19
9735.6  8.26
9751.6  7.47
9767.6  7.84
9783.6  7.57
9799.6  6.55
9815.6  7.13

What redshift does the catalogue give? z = 0.22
